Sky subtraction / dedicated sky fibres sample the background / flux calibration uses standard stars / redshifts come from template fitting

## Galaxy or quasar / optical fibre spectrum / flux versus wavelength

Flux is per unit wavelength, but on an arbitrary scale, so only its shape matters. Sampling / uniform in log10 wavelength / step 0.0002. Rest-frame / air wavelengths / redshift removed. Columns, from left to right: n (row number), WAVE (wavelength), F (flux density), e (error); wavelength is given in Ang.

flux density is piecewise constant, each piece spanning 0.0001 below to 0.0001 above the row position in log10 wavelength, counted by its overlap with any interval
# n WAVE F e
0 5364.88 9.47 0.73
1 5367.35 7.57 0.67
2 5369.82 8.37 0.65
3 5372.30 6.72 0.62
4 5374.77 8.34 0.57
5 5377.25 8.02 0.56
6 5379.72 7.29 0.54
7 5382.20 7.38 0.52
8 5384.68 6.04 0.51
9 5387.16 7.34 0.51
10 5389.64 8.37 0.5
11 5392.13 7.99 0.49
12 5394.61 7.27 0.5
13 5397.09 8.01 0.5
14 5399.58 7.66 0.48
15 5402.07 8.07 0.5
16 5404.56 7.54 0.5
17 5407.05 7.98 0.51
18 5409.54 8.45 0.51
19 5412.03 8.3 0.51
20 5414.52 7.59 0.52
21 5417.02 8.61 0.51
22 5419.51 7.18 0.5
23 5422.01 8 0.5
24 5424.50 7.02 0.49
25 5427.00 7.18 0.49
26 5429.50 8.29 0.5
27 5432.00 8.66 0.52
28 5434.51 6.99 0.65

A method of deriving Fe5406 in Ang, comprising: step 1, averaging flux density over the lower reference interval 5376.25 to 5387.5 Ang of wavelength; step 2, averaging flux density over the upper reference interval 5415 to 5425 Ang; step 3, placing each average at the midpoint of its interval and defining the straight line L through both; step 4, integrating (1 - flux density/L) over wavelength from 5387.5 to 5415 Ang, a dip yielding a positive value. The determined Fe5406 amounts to -1.6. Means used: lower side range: 7.19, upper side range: 7.75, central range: 7.92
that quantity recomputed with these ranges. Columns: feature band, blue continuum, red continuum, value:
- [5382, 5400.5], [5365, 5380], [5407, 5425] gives 0.9 Ang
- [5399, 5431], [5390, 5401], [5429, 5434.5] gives 0.5 Ang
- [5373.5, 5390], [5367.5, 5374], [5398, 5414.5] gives 0.5 Ang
